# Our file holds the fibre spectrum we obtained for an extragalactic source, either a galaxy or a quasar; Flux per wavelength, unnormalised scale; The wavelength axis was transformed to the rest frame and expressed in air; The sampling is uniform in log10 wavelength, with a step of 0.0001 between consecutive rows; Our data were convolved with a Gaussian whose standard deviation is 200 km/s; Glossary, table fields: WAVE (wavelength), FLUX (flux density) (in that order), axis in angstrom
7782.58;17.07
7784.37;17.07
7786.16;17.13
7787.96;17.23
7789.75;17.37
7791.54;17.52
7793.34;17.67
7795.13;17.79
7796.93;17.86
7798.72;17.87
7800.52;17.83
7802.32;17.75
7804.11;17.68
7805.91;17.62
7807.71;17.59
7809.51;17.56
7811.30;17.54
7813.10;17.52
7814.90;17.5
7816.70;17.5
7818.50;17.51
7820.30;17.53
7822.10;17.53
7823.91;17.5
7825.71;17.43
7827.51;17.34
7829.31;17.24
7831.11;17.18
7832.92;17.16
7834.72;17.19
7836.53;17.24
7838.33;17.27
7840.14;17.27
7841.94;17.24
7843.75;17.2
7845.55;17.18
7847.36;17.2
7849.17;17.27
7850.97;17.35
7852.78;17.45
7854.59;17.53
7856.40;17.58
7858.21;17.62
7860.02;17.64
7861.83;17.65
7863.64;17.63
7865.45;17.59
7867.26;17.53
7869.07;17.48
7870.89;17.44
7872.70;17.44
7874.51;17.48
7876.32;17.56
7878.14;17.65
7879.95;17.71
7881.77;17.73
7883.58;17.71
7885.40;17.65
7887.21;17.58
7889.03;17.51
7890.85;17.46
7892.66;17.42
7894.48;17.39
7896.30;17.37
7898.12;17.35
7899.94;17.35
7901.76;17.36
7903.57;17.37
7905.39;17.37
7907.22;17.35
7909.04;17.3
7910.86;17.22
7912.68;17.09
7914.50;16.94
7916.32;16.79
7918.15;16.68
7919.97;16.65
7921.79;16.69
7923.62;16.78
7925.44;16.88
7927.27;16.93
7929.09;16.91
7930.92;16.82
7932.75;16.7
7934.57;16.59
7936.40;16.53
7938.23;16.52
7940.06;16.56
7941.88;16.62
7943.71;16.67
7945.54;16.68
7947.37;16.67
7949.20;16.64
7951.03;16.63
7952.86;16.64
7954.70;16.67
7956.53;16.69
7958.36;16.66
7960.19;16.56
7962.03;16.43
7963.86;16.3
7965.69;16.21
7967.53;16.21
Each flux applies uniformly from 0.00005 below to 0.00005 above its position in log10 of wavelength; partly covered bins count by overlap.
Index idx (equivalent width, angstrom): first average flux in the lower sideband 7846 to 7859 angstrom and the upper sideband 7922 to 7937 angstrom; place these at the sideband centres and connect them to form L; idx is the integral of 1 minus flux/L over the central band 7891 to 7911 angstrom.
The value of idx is -0.4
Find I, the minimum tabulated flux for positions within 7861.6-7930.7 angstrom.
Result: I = 16.65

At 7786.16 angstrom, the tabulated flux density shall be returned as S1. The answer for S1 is 17.13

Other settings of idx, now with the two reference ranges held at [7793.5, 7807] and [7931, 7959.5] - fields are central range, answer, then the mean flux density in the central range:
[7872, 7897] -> -0.6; 17.6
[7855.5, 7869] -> -0.2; 17.6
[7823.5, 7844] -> 0.3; 17.3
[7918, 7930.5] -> 0.0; 16.8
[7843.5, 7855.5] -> 0.0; 17.3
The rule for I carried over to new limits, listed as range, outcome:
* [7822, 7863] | 17.16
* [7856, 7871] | 17.44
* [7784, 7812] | 17.07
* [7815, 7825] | 17.5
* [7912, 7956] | 16.52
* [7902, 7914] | 17.09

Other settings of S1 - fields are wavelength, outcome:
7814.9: 17.5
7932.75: 16.7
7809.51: 17.56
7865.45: 17.59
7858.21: 17.62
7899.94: 17.35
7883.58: 17.71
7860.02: 17.64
